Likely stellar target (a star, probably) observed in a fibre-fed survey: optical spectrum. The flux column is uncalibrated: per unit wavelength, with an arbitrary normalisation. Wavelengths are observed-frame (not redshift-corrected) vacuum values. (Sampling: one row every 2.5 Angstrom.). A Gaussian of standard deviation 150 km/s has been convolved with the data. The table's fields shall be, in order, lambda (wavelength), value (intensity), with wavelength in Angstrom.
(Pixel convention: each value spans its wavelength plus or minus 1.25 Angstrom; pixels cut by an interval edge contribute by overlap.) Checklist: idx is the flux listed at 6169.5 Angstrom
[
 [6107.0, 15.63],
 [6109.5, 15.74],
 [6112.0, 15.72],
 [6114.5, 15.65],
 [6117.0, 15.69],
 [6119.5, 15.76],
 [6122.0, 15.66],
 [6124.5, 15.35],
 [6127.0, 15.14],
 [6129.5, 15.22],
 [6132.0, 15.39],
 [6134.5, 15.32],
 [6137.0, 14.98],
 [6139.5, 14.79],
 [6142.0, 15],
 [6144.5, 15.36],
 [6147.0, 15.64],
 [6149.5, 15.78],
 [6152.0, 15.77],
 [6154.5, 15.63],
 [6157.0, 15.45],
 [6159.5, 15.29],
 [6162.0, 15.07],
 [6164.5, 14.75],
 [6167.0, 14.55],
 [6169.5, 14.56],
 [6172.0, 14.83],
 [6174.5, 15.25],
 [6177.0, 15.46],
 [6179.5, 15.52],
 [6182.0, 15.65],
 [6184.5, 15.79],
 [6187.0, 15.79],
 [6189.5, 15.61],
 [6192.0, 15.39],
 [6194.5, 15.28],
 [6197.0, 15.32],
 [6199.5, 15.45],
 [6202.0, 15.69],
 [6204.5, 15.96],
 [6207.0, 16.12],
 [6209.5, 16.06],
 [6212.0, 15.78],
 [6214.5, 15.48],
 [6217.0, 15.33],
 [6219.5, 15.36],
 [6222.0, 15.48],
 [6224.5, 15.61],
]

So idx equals 14.56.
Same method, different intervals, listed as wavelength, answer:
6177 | 15.46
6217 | 15.33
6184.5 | 15.79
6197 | 15.32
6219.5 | 15.36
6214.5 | 15.48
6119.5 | 15.76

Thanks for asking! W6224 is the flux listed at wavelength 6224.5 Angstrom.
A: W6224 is 15.61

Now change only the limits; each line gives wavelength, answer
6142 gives 15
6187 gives 15.79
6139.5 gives 14.79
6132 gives 15.39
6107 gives 15.63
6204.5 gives 15.96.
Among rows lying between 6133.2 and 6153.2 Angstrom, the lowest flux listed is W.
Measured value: 14.79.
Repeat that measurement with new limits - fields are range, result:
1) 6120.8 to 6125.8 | 15.35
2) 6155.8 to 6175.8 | 14.55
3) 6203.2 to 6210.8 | 15.96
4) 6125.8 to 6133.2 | 15.14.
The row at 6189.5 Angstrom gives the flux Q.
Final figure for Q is 15.61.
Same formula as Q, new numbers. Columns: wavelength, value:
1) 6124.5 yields 15.35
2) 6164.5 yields 14.75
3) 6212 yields 15.78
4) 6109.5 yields 15.74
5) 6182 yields 15.65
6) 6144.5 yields 15.36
